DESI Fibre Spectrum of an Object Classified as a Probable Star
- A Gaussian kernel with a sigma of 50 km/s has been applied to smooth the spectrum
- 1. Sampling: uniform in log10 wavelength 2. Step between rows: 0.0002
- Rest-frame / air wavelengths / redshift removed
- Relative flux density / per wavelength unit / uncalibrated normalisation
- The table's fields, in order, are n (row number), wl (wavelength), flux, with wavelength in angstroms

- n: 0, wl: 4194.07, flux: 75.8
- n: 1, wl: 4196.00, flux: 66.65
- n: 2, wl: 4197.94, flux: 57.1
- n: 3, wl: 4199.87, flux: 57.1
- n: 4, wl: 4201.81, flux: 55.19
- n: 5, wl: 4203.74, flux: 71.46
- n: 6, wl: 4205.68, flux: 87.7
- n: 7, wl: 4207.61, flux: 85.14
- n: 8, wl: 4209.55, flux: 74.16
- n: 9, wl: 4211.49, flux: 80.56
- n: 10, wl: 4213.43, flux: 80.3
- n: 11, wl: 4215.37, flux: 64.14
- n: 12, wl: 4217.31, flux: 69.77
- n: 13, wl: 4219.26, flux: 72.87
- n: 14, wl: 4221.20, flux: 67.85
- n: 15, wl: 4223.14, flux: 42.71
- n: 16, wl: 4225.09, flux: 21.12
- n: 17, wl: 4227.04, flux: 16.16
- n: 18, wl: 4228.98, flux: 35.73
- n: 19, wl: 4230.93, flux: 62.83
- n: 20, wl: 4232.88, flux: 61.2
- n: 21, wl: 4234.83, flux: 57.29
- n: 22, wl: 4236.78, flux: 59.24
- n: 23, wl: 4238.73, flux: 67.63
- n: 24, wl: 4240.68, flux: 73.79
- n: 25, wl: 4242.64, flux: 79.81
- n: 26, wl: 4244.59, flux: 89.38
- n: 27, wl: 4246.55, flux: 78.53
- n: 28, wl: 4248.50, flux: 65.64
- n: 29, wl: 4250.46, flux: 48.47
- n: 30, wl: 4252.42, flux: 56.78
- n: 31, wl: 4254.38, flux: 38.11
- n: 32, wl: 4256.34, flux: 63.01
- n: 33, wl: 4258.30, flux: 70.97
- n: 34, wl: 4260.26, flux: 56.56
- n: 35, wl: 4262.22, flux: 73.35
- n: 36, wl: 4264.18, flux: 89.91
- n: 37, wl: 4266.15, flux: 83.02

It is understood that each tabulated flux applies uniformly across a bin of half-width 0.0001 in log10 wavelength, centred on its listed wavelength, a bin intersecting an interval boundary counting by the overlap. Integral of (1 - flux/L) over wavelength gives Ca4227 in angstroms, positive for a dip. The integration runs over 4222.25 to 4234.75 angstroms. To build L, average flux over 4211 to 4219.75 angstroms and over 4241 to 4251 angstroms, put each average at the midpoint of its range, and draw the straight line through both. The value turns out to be 5.5 angstroms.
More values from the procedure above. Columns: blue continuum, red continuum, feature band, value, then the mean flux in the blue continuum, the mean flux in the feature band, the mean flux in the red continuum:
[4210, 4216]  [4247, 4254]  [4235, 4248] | -2.6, 75.5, 73.3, 57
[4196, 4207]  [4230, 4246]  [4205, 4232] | 2.5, 66.4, 61.2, 69.2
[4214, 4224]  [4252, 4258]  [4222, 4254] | 0.8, 64.4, 57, 54.3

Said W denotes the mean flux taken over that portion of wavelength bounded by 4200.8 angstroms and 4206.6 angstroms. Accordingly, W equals 71.2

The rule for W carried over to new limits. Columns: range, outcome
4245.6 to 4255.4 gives 57.5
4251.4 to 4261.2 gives 57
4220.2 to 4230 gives 37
